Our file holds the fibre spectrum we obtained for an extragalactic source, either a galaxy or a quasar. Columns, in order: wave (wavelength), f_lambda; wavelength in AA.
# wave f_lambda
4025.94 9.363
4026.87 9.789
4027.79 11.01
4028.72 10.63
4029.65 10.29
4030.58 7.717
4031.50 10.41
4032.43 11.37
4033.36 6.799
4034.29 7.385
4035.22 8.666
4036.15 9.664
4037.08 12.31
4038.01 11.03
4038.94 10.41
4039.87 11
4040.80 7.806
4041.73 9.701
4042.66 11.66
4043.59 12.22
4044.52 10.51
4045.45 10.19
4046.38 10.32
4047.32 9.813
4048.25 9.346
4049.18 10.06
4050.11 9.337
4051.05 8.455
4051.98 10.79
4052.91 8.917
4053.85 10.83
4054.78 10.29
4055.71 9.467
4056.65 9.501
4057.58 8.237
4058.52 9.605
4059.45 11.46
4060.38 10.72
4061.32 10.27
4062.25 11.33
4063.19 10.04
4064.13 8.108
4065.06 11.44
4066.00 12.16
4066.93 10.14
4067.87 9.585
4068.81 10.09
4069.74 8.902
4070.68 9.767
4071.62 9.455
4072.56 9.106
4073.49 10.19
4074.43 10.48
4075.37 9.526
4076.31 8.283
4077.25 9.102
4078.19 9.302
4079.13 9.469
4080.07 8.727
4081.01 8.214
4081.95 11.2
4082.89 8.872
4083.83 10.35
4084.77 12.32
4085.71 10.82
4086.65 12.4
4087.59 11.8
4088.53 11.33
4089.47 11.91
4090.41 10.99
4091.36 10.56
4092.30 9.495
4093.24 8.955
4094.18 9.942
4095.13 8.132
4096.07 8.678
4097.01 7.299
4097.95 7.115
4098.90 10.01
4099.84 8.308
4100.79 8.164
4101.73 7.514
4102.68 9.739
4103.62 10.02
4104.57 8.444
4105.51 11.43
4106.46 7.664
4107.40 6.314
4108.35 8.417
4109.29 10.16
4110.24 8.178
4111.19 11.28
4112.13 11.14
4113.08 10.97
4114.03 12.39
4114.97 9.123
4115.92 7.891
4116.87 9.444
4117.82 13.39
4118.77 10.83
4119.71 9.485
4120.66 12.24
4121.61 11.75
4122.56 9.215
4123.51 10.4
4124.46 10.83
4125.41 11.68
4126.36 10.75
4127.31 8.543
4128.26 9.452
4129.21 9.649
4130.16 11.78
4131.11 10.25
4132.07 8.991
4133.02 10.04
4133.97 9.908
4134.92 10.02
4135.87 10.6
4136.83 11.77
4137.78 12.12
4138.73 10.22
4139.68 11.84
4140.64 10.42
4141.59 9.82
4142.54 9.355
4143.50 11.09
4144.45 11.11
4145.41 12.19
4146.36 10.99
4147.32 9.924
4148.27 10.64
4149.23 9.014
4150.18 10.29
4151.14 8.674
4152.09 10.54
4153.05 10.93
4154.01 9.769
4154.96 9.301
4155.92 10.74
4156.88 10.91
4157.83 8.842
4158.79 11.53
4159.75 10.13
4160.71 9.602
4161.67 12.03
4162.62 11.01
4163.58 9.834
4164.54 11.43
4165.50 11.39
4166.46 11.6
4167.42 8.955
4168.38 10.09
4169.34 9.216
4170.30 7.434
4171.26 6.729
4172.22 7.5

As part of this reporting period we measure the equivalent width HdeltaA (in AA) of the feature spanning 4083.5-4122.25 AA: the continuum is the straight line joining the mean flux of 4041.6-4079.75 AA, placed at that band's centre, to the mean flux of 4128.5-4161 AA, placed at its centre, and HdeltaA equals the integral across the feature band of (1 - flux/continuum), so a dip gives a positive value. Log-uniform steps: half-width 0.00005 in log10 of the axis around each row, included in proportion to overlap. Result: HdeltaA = 1.0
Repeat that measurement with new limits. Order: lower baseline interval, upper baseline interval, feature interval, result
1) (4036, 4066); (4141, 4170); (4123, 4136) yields 0.1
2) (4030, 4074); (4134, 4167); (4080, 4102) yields 0.9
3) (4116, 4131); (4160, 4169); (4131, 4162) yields 0.5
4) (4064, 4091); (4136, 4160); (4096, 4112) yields 2.3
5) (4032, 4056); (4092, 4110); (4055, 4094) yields -3.4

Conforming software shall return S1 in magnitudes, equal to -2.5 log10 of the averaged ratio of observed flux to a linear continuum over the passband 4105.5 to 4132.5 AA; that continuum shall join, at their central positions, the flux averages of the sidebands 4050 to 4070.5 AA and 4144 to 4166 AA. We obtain 0.02 mag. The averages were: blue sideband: 9.99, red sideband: 10.5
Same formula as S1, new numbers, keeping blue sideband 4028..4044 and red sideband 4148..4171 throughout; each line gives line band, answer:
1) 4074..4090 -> -0.02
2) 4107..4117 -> 0.05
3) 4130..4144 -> -0.05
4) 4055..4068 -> -0.02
